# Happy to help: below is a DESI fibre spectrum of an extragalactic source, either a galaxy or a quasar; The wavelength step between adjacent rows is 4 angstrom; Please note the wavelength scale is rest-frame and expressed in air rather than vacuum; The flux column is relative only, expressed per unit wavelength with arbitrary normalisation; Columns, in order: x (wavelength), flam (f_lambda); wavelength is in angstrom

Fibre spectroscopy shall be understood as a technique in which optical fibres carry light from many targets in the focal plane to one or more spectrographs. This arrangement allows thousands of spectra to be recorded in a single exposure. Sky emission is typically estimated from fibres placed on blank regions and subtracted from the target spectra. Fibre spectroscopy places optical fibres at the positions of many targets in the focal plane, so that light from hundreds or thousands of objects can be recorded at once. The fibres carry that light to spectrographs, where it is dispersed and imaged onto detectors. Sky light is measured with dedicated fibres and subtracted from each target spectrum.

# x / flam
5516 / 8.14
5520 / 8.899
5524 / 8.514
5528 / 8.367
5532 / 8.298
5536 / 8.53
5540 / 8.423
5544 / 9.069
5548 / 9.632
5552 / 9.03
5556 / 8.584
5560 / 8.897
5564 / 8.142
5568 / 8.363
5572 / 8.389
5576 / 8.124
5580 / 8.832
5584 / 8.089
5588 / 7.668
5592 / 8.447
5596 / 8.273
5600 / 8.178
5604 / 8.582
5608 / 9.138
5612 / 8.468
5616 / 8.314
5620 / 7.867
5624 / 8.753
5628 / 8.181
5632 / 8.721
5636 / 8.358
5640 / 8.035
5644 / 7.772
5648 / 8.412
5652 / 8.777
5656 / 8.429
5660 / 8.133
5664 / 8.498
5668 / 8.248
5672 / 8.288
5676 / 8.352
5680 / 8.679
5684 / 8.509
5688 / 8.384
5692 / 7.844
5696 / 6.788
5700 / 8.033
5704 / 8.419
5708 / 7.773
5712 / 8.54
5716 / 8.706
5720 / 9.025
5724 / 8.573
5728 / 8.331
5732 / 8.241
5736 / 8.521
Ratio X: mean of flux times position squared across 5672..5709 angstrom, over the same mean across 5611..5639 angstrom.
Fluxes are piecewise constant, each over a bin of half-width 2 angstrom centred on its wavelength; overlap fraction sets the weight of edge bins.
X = 1.0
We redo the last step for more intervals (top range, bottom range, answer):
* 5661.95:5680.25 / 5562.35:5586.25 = 1.04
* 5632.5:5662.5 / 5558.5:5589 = 1.02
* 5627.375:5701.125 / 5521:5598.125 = 1.00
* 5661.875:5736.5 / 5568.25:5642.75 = 1.03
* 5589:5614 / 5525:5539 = 1.03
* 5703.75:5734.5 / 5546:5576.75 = 1.03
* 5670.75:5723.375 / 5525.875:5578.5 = 1.01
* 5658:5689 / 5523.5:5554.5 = 1.01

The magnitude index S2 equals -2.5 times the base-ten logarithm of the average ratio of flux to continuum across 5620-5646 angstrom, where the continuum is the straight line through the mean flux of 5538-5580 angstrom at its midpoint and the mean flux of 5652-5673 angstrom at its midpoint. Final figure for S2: 0.02 mag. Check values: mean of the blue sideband 8.67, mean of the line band 8.27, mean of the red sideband 8.36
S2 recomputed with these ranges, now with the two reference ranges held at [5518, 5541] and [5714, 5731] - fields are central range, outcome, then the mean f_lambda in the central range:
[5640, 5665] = 0.04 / 8.31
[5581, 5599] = 0.05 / 8.16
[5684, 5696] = 0.09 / 7.96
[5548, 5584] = -0.01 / 8.58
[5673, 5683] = 0.01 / 8.49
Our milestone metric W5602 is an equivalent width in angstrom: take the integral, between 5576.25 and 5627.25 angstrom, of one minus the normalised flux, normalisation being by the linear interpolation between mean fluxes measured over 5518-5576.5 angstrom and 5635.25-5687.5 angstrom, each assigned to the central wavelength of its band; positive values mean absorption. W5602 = 0.7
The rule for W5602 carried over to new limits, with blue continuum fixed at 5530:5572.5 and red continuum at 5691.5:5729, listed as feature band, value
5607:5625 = 0.1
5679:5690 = -0.3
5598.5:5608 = 0.0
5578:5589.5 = 0.5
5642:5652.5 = 0.2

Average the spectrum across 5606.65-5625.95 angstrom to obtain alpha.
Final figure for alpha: 8.49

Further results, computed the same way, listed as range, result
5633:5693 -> 8.33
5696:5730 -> 8.33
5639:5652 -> 8.18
